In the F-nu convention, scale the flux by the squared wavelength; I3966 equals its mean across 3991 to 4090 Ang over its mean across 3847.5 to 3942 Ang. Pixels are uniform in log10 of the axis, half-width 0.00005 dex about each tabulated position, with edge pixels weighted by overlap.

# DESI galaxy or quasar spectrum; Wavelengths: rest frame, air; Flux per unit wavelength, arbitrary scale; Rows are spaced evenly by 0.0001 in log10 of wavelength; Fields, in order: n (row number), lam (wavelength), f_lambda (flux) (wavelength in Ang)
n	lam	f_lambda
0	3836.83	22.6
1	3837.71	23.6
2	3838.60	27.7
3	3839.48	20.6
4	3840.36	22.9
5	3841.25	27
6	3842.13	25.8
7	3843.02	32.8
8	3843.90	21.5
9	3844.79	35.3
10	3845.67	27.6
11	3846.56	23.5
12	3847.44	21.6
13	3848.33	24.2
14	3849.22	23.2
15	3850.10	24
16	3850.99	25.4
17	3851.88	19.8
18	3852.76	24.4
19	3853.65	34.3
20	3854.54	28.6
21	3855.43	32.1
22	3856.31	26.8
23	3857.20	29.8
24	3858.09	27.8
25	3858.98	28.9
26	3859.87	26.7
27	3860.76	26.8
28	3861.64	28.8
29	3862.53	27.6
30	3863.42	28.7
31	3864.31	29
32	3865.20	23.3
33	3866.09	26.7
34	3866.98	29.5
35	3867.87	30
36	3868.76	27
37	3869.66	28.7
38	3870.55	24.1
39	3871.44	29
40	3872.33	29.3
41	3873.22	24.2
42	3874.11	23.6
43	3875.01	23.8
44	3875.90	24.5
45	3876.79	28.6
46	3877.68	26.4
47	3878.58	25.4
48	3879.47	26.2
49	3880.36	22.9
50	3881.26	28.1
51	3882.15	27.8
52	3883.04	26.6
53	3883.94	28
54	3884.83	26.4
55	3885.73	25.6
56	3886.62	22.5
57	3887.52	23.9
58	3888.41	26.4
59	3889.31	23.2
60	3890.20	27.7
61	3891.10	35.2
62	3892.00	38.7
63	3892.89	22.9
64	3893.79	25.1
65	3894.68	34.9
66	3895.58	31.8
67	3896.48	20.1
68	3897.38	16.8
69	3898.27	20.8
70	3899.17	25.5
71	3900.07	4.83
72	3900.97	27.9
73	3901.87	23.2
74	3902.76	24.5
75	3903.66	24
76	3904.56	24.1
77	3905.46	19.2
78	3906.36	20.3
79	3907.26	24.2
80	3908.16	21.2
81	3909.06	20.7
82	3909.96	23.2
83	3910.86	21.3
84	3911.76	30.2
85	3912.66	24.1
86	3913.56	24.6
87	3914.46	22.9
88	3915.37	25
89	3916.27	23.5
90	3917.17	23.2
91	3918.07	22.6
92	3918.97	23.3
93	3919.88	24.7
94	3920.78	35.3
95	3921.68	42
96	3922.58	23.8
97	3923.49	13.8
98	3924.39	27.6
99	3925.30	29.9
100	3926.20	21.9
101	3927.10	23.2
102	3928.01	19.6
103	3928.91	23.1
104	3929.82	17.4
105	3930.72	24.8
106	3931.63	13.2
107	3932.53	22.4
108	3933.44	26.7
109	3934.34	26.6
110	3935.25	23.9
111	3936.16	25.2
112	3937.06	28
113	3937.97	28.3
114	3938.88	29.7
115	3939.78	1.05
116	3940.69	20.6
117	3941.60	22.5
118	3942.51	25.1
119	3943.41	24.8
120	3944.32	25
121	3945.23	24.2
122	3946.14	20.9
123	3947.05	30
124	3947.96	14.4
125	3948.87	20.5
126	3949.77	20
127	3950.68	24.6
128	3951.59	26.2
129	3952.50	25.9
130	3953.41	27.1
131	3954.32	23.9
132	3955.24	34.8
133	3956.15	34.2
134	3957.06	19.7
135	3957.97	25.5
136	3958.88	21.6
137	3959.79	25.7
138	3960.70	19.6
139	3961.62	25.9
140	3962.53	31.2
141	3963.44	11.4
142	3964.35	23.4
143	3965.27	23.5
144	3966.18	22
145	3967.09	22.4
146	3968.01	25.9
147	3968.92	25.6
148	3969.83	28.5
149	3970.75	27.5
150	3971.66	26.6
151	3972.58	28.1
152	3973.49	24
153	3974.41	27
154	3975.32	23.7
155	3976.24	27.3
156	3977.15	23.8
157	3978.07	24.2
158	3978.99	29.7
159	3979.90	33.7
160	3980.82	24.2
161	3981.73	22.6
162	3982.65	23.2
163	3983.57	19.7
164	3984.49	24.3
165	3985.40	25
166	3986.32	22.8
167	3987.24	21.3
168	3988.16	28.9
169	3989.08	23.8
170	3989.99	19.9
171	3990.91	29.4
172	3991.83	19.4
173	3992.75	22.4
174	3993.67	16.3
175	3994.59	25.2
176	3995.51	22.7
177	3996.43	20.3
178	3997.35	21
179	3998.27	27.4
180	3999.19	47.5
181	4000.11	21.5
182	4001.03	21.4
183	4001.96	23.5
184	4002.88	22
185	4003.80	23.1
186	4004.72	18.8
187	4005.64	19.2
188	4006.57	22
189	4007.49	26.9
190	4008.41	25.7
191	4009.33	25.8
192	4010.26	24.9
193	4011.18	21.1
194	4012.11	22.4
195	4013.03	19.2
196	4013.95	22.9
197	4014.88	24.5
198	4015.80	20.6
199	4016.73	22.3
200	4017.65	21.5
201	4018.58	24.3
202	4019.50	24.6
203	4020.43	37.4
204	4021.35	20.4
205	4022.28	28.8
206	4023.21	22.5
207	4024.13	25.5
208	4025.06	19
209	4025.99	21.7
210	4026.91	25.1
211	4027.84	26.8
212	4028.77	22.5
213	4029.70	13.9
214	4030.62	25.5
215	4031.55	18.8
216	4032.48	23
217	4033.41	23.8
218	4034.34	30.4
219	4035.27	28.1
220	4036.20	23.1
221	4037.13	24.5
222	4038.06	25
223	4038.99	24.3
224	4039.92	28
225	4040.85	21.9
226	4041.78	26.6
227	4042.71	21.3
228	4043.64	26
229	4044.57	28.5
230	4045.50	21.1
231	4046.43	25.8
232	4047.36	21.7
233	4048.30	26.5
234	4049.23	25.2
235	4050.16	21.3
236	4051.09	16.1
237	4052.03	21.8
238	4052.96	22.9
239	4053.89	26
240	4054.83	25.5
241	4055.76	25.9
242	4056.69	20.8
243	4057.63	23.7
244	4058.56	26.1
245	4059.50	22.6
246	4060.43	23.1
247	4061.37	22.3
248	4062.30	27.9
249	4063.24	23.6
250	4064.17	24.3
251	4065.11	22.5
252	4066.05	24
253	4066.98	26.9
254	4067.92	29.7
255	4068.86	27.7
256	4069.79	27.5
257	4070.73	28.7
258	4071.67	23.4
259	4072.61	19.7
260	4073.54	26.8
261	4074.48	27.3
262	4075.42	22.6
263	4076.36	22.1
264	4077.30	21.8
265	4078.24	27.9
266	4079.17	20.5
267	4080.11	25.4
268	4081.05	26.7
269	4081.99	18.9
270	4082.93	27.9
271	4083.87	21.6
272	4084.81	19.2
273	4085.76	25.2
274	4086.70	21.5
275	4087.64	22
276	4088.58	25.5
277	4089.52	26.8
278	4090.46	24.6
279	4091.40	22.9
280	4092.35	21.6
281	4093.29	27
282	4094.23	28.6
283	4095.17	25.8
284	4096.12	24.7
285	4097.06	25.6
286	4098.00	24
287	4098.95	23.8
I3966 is 1.0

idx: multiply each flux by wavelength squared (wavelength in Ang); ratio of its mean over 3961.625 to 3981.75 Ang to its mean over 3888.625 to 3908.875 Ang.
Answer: 1.08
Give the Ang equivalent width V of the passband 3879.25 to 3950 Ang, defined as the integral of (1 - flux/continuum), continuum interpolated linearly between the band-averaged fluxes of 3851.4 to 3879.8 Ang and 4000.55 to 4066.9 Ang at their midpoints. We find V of 5.6 Ang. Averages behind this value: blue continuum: 27.2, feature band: 24.1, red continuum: 23.7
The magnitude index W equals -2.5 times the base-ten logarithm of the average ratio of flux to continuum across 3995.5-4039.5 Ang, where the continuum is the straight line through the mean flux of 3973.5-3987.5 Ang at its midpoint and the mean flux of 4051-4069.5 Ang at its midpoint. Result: 0.03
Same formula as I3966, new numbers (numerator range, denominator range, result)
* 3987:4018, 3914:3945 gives 1.02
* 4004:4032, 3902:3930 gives 1.01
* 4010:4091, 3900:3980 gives 1.05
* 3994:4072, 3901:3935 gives 1.07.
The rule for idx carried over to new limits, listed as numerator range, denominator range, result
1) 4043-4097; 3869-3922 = 1.05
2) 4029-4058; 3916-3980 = 1.02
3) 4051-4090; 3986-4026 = 1.05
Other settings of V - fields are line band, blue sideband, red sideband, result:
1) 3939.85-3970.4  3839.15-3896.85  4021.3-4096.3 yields 2.1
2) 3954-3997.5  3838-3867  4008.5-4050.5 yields 0.6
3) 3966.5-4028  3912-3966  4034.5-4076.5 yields -0.2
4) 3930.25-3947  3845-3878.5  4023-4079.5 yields 1.7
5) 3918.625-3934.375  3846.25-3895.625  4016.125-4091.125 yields 1.1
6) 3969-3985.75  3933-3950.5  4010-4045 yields -1.6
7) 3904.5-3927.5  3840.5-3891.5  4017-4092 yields 1.4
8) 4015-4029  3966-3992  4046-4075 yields 0.3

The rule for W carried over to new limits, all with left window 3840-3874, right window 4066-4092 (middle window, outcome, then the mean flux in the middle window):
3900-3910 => 0.20 mag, 22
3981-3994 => 0.12 mag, 22.9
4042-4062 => 0.05 mag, 23.6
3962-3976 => 0.04 mag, 24.8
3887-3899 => 0.00 mag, 26.7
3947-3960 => 0.05 mag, 24.8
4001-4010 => 0.11 mag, 22.9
